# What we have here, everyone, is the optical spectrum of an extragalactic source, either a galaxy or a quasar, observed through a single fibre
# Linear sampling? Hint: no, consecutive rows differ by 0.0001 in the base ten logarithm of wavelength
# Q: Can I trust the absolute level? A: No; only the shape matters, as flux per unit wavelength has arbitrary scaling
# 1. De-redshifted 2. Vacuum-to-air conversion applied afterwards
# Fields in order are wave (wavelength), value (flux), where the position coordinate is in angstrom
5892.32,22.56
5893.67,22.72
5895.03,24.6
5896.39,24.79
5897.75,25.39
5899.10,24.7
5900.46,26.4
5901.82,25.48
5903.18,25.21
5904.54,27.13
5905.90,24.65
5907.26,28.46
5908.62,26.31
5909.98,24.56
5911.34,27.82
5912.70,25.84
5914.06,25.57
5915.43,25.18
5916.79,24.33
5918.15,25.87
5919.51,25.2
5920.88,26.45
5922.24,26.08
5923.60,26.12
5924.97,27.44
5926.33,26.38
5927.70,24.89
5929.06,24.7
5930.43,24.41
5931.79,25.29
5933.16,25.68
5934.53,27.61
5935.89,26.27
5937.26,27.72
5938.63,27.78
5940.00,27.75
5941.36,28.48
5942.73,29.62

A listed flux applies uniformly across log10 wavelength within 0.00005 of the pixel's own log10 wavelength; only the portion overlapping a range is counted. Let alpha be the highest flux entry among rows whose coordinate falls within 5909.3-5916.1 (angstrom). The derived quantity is 27.82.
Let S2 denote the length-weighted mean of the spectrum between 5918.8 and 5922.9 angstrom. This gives 25.9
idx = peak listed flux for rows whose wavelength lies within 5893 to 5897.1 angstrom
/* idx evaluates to 24.79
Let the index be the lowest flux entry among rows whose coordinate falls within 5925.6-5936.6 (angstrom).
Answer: 24.41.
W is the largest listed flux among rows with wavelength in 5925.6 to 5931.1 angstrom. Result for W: 26.38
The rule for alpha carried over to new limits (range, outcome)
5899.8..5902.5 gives 26.4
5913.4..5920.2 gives 25.87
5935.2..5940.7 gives 27.78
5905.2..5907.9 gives 28.46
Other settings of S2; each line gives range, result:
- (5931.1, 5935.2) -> 26.2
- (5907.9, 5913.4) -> 26.2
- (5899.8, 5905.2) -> 26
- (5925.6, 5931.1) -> 25.1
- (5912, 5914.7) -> 25.8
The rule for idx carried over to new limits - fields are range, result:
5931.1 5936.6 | 27.61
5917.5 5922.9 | 26.45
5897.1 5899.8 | 25.39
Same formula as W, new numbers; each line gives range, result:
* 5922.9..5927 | 27.44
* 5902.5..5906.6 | 27.13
